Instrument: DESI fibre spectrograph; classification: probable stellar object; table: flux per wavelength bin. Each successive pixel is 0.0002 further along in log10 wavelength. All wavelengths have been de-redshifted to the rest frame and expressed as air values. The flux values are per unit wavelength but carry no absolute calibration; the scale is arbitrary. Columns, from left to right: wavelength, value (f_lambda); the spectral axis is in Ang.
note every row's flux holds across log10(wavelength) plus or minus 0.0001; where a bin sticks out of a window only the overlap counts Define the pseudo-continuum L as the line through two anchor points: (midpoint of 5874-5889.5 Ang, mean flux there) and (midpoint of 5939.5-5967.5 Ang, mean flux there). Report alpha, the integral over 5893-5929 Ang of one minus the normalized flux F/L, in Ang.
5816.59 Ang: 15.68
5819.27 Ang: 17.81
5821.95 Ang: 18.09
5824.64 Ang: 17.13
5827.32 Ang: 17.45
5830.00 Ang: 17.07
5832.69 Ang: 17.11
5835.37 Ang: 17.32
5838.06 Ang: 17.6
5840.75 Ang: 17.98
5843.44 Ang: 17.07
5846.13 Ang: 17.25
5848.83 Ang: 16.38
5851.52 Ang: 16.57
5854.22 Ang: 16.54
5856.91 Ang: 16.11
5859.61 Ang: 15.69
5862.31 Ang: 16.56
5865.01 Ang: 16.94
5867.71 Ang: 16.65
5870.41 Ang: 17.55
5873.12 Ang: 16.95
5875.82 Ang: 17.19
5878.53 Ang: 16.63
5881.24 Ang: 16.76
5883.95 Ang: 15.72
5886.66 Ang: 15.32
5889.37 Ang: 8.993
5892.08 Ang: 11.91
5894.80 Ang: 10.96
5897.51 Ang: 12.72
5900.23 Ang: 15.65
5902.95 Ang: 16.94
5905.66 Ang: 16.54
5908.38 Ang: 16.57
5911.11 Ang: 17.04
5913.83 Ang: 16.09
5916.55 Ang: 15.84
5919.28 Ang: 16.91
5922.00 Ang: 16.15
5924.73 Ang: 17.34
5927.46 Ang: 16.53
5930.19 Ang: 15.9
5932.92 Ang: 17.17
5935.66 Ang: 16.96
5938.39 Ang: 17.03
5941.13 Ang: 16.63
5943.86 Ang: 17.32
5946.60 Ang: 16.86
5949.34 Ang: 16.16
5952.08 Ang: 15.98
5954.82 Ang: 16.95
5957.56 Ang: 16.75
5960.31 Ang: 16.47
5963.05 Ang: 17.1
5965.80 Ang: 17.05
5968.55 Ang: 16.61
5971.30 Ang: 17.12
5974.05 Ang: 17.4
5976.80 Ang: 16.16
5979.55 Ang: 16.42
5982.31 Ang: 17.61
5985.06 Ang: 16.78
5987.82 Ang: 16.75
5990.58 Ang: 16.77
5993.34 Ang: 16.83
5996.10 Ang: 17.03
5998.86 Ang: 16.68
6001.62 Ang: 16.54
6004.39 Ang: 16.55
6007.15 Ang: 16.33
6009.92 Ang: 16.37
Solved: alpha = 0.8 Ang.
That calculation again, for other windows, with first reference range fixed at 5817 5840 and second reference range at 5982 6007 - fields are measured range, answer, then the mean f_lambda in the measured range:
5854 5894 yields 3.8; 15.6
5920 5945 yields 0.3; 16.8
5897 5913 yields 1.0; 16.1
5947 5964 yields 0.4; 16.6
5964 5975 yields -0.1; 17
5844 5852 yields 0.2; 16.8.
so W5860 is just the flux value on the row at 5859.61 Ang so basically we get 15.69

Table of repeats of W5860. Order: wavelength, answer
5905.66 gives 16.54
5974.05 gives 17.4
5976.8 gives 16.16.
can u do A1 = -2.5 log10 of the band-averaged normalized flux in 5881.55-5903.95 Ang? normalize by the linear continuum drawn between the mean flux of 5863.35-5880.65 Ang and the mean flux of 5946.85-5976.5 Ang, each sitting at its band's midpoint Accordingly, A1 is 0.235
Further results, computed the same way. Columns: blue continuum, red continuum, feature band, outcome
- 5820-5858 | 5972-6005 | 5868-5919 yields 0.111 mag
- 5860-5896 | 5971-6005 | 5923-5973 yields -0.034 mag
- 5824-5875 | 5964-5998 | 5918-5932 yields 0.020 mag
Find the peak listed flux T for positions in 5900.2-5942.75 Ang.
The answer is 17.34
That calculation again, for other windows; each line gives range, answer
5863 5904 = 17.55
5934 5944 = 17.32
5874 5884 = 17.19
